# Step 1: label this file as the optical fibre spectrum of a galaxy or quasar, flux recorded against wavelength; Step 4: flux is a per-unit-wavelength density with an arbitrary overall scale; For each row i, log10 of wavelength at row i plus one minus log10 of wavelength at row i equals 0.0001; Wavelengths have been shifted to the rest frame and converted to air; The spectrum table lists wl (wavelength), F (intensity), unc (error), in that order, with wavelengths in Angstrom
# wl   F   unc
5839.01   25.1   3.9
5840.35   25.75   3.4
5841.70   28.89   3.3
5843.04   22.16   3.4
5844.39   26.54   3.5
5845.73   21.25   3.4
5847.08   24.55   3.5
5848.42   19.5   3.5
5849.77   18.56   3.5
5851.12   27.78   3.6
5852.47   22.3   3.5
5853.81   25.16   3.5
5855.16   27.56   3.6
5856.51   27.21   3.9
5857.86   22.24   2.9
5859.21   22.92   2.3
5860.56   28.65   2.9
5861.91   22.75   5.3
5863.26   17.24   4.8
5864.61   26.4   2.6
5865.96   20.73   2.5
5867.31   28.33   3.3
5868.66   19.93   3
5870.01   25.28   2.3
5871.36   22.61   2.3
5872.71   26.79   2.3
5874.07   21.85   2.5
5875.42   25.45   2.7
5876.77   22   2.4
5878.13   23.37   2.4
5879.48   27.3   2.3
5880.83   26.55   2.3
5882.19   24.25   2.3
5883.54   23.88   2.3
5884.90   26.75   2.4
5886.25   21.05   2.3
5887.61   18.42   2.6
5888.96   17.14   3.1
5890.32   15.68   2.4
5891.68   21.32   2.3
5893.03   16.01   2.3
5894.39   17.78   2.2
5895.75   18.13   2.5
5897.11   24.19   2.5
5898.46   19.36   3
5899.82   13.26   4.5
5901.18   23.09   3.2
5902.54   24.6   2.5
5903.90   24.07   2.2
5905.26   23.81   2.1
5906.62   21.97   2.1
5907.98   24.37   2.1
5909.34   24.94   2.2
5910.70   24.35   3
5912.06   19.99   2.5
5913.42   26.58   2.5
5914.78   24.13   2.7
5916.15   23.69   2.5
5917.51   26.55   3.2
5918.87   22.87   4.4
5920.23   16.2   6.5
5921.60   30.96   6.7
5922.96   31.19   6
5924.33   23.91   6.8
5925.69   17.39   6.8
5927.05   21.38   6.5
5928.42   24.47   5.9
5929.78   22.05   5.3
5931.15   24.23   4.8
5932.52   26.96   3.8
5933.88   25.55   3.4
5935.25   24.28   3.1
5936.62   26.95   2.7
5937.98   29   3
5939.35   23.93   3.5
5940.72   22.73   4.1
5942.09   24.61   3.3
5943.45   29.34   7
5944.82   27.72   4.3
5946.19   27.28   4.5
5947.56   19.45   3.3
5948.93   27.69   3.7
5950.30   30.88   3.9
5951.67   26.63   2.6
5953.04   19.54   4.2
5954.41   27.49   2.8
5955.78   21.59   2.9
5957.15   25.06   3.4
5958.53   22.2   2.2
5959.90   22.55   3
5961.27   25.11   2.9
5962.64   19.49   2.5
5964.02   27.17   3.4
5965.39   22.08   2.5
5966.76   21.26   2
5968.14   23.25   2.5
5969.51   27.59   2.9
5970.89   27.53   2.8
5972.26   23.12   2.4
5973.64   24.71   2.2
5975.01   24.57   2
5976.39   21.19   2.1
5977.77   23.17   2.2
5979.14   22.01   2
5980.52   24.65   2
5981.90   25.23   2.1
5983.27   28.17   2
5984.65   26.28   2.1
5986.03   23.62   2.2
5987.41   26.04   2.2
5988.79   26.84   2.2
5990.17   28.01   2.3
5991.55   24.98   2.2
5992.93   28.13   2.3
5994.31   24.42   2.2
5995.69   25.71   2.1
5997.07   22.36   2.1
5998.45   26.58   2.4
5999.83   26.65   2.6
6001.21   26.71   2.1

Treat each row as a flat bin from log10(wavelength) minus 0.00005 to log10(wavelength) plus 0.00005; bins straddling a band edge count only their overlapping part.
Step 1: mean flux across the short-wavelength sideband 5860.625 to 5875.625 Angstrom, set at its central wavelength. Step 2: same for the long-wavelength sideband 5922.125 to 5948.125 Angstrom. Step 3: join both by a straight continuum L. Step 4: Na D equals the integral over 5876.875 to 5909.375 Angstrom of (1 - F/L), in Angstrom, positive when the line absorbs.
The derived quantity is 3.2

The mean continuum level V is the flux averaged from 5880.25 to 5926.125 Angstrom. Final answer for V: 22.3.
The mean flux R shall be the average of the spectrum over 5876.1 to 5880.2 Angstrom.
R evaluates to 24.3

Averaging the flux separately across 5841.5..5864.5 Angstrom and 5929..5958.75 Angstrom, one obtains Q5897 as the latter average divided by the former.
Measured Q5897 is 1.1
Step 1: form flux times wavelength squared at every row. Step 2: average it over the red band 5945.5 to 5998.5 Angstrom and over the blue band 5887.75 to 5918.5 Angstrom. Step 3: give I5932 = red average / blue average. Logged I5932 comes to 1.2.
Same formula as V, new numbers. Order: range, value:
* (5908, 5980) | 24.4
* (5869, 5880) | 24.2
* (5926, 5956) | 25.1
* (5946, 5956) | 25.1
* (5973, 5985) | 24.4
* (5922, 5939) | 24.9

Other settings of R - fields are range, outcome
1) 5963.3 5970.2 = 24.2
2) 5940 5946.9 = 26.3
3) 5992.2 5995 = 26.3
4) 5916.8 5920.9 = 21.9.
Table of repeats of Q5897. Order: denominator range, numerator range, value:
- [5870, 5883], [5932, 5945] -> 1.06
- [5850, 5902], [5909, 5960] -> 1.09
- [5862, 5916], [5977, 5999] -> 1.13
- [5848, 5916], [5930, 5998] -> 1.10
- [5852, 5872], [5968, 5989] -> 1.04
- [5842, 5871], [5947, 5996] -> 1.04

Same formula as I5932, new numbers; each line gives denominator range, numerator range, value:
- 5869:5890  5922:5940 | 1.08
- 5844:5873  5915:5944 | 1.06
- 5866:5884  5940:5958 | 1.07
